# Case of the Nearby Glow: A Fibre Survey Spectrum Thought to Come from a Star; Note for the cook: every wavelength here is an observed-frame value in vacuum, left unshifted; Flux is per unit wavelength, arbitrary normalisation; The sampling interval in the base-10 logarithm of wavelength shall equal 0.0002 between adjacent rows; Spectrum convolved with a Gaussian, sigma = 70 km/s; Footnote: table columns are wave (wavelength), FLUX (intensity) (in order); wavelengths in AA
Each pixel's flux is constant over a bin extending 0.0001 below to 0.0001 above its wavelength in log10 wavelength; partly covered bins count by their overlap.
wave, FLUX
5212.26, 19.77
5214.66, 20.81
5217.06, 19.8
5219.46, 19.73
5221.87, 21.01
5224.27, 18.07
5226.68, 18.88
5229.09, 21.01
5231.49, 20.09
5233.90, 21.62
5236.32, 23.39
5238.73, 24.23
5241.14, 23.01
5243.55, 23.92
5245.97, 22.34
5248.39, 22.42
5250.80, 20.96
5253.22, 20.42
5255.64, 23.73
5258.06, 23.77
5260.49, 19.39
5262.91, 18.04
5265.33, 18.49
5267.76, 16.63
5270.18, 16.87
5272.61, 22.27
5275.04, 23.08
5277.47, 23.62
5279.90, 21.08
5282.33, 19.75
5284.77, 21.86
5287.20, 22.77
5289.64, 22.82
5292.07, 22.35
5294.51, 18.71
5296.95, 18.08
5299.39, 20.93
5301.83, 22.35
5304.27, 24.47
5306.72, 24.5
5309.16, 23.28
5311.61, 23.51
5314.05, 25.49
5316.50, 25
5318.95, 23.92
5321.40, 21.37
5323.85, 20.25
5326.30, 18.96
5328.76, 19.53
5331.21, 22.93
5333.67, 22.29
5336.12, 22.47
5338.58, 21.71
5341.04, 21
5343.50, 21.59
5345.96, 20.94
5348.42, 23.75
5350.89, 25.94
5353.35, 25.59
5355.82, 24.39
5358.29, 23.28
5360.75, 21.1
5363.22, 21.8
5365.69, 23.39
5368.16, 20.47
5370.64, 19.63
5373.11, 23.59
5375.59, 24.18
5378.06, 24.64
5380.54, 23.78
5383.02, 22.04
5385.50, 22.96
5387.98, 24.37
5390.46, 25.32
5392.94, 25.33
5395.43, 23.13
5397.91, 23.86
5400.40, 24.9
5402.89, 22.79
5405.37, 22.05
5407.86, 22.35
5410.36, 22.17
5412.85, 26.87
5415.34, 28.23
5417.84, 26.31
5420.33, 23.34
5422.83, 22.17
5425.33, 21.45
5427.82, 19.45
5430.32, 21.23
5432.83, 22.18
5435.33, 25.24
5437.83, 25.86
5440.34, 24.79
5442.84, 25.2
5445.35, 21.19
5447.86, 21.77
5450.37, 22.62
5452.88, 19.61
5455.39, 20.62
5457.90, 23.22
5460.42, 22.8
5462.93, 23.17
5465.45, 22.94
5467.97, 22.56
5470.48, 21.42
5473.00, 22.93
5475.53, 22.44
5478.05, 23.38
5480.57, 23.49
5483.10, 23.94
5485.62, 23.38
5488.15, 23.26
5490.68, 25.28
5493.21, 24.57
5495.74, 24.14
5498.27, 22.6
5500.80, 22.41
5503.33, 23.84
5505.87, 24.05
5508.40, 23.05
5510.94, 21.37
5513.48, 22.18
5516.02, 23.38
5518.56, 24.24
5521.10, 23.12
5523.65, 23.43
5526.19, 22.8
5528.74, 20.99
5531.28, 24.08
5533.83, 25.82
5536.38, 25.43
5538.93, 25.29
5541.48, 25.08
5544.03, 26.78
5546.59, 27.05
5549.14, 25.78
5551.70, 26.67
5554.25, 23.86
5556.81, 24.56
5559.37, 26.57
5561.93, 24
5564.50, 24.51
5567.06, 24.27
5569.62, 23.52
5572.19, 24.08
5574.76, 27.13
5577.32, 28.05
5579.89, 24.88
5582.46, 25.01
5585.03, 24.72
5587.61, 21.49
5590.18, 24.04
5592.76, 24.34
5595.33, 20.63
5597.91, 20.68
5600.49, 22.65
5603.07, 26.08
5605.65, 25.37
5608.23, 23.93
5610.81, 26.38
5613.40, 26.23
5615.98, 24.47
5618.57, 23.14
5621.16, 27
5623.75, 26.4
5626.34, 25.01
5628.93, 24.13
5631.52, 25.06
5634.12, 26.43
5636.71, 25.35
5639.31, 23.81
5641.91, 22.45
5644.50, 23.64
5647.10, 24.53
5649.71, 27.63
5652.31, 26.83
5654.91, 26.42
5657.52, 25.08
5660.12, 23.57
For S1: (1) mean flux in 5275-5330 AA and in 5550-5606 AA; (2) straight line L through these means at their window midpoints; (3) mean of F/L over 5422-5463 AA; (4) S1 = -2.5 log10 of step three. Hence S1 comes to 0.04 mag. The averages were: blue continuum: 22.1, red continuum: 24.4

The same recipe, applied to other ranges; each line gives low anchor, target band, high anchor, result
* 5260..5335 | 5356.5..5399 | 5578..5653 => -0.042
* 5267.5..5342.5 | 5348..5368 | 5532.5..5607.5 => -0.052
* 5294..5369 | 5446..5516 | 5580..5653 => 0.032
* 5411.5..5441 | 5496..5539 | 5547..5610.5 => 0.040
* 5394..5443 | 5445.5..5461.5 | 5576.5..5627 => 0.100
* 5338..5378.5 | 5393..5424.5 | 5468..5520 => -0.050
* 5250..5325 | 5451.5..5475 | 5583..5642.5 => 0.046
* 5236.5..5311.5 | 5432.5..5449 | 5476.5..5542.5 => -0.038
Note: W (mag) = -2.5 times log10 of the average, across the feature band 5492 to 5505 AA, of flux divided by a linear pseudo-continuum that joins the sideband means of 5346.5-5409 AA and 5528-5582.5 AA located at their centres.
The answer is 0.05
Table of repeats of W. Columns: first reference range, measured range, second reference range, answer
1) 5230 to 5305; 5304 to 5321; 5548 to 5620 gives -0.110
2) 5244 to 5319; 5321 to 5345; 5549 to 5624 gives 0.050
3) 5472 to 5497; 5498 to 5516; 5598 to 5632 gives 0.049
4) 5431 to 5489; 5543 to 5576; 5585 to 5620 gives -0.076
